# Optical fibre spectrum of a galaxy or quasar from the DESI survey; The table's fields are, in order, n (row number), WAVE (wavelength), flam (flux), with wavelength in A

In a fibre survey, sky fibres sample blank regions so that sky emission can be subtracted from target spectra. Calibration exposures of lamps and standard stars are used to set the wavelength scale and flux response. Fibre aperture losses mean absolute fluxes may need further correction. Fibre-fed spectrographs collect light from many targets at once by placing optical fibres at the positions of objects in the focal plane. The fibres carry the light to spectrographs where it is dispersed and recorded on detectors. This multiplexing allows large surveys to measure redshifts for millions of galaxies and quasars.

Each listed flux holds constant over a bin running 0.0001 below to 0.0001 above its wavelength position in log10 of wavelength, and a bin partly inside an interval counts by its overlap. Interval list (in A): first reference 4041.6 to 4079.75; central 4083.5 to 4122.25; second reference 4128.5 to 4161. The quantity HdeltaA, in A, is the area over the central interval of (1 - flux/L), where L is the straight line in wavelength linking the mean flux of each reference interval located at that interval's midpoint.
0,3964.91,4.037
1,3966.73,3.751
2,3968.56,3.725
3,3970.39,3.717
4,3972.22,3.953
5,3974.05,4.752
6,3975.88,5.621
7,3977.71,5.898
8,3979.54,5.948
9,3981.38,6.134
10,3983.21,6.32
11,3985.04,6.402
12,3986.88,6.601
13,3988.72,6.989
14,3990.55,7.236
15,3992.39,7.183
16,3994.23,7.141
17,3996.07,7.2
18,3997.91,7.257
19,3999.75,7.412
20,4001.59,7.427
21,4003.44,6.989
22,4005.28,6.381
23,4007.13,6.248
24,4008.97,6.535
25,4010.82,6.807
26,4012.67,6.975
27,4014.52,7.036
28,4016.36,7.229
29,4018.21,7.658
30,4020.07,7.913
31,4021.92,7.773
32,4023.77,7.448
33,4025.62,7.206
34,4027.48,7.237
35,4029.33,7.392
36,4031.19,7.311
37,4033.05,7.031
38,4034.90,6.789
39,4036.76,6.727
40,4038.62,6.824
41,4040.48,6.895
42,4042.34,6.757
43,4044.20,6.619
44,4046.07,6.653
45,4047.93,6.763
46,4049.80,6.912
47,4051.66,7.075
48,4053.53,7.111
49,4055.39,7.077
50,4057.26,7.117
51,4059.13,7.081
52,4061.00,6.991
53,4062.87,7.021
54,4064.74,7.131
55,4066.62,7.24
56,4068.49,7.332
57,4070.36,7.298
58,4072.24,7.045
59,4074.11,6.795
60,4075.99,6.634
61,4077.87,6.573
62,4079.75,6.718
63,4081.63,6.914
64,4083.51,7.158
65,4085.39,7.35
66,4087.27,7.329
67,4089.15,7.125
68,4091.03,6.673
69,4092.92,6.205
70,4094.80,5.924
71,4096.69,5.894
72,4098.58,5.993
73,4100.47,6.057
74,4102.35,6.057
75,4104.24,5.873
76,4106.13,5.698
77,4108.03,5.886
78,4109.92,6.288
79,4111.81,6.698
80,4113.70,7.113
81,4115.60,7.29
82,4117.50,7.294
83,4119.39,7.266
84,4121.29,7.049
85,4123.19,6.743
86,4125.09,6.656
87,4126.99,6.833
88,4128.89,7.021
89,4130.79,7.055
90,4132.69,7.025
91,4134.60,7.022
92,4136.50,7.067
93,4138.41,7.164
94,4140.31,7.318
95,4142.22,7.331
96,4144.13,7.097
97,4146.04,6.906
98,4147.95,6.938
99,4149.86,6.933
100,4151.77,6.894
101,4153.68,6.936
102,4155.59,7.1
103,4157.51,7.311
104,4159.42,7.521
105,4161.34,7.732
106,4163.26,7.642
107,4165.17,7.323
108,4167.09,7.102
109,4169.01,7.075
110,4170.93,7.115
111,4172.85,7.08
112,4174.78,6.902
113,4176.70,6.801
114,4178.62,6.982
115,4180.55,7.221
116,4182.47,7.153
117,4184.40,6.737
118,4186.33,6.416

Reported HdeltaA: 2.6 A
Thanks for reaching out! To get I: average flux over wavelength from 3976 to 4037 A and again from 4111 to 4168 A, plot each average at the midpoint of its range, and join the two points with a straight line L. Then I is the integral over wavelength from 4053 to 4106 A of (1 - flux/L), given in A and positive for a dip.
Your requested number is 2.14 A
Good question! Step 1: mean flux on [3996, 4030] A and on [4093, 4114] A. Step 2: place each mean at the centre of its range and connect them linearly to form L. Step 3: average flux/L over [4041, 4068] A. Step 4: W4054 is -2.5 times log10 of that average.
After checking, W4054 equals -0.05 mag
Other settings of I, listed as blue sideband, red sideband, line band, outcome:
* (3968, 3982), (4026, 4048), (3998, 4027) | -4.7 A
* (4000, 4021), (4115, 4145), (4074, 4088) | 0.2 A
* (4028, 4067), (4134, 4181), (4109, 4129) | 0.4 A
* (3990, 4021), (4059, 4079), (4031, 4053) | 0.6 A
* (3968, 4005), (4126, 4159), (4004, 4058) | -4.6 A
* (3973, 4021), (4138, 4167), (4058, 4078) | -0.2 A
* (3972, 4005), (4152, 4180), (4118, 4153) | 0.2 A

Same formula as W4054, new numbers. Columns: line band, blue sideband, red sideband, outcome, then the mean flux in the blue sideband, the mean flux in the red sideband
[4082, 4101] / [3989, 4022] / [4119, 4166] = 0.08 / 7.11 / 7.11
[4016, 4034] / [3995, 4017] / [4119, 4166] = -0.07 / 6.96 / 7.11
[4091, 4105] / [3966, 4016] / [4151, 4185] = 0.13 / 6.23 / 7.15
